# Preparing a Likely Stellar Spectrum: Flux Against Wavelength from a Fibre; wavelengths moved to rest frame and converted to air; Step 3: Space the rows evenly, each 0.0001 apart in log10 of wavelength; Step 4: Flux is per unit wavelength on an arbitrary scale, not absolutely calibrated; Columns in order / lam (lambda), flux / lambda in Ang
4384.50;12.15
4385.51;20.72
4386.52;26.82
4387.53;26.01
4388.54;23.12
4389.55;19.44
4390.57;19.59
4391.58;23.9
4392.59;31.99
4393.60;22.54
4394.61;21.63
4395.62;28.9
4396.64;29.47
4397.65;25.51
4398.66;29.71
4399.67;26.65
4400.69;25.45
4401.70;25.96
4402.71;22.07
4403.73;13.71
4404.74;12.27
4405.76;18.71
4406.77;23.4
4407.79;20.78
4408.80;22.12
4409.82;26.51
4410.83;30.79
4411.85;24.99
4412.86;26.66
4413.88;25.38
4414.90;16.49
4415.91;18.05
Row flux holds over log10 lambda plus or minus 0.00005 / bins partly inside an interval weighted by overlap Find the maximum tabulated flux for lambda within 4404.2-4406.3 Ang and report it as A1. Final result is 18.71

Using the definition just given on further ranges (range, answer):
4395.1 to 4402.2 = 29.71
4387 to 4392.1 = 26.01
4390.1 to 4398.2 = 31.99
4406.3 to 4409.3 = 23.4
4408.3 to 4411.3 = 30.79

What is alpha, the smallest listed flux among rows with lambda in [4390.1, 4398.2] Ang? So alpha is 19.59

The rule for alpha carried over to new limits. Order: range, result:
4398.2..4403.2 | 22.07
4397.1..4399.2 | 25.51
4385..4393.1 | 19.44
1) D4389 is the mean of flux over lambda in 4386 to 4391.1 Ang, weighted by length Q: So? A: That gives 23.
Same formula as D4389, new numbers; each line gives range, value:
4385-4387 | 23.7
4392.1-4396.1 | 26.3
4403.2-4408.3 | 17.8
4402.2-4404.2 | 18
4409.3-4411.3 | 28.6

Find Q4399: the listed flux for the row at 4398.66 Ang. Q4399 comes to 29.71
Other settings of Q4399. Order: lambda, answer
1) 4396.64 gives 29.47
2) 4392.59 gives 31.99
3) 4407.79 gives 20.78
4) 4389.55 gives 19.44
